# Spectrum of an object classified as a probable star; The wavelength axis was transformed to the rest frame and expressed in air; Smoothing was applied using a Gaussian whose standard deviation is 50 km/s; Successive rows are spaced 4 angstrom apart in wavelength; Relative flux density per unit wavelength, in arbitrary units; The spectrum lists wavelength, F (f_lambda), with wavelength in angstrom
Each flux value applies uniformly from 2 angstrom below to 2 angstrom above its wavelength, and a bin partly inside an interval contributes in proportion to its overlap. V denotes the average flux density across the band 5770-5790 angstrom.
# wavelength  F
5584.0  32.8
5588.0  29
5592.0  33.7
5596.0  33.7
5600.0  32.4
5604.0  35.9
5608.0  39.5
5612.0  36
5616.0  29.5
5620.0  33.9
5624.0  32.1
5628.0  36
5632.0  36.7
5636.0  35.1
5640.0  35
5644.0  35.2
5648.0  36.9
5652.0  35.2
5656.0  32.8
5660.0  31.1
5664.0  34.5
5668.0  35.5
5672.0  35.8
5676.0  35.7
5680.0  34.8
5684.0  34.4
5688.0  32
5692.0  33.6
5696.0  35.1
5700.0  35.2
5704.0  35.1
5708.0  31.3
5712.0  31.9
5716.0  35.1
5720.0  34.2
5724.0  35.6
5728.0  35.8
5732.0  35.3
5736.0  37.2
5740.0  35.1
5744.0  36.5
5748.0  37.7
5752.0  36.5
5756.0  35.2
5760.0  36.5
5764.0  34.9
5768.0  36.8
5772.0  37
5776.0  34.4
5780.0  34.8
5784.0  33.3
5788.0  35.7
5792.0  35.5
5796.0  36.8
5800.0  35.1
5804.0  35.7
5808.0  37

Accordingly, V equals 35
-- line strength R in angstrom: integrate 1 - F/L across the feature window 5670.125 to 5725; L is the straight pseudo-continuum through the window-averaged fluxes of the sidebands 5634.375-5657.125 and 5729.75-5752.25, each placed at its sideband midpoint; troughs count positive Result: 2.4 angstrom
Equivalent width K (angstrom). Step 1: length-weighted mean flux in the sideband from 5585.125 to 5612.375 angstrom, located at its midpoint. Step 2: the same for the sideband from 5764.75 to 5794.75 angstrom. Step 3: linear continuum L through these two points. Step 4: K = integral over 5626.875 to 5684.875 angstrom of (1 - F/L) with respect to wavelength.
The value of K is -0.7 angstrom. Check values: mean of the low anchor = 34.2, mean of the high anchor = 35.4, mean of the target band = 35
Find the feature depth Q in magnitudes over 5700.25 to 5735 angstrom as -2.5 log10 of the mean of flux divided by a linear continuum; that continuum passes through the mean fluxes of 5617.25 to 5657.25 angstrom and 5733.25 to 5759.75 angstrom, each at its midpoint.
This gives 0.05 mag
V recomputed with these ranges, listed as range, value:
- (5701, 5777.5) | 35.4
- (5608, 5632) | 34.3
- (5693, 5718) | 33.9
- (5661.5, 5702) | 34.6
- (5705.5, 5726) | 33.7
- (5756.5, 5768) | 35.8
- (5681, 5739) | 34.4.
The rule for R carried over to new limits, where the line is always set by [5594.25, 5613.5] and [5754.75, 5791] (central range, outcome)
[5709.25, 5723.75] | 0.7 angstrom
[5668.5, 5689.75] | 0.5 angstrom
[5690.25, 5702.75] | 0.3 angstrom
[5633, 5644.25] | 0.1 angstrom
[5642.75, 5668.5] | 0.8 angstrom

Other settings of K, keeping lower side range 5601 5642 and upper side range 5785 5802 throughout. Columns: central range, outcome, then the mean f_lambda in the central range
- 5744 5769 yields -0.56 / 36.3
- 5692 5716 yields 0.97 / 33.8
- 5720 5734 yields -0.01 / 35.4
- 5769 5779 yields -0.05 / 35.7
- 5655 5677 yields 0.54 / 34.2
